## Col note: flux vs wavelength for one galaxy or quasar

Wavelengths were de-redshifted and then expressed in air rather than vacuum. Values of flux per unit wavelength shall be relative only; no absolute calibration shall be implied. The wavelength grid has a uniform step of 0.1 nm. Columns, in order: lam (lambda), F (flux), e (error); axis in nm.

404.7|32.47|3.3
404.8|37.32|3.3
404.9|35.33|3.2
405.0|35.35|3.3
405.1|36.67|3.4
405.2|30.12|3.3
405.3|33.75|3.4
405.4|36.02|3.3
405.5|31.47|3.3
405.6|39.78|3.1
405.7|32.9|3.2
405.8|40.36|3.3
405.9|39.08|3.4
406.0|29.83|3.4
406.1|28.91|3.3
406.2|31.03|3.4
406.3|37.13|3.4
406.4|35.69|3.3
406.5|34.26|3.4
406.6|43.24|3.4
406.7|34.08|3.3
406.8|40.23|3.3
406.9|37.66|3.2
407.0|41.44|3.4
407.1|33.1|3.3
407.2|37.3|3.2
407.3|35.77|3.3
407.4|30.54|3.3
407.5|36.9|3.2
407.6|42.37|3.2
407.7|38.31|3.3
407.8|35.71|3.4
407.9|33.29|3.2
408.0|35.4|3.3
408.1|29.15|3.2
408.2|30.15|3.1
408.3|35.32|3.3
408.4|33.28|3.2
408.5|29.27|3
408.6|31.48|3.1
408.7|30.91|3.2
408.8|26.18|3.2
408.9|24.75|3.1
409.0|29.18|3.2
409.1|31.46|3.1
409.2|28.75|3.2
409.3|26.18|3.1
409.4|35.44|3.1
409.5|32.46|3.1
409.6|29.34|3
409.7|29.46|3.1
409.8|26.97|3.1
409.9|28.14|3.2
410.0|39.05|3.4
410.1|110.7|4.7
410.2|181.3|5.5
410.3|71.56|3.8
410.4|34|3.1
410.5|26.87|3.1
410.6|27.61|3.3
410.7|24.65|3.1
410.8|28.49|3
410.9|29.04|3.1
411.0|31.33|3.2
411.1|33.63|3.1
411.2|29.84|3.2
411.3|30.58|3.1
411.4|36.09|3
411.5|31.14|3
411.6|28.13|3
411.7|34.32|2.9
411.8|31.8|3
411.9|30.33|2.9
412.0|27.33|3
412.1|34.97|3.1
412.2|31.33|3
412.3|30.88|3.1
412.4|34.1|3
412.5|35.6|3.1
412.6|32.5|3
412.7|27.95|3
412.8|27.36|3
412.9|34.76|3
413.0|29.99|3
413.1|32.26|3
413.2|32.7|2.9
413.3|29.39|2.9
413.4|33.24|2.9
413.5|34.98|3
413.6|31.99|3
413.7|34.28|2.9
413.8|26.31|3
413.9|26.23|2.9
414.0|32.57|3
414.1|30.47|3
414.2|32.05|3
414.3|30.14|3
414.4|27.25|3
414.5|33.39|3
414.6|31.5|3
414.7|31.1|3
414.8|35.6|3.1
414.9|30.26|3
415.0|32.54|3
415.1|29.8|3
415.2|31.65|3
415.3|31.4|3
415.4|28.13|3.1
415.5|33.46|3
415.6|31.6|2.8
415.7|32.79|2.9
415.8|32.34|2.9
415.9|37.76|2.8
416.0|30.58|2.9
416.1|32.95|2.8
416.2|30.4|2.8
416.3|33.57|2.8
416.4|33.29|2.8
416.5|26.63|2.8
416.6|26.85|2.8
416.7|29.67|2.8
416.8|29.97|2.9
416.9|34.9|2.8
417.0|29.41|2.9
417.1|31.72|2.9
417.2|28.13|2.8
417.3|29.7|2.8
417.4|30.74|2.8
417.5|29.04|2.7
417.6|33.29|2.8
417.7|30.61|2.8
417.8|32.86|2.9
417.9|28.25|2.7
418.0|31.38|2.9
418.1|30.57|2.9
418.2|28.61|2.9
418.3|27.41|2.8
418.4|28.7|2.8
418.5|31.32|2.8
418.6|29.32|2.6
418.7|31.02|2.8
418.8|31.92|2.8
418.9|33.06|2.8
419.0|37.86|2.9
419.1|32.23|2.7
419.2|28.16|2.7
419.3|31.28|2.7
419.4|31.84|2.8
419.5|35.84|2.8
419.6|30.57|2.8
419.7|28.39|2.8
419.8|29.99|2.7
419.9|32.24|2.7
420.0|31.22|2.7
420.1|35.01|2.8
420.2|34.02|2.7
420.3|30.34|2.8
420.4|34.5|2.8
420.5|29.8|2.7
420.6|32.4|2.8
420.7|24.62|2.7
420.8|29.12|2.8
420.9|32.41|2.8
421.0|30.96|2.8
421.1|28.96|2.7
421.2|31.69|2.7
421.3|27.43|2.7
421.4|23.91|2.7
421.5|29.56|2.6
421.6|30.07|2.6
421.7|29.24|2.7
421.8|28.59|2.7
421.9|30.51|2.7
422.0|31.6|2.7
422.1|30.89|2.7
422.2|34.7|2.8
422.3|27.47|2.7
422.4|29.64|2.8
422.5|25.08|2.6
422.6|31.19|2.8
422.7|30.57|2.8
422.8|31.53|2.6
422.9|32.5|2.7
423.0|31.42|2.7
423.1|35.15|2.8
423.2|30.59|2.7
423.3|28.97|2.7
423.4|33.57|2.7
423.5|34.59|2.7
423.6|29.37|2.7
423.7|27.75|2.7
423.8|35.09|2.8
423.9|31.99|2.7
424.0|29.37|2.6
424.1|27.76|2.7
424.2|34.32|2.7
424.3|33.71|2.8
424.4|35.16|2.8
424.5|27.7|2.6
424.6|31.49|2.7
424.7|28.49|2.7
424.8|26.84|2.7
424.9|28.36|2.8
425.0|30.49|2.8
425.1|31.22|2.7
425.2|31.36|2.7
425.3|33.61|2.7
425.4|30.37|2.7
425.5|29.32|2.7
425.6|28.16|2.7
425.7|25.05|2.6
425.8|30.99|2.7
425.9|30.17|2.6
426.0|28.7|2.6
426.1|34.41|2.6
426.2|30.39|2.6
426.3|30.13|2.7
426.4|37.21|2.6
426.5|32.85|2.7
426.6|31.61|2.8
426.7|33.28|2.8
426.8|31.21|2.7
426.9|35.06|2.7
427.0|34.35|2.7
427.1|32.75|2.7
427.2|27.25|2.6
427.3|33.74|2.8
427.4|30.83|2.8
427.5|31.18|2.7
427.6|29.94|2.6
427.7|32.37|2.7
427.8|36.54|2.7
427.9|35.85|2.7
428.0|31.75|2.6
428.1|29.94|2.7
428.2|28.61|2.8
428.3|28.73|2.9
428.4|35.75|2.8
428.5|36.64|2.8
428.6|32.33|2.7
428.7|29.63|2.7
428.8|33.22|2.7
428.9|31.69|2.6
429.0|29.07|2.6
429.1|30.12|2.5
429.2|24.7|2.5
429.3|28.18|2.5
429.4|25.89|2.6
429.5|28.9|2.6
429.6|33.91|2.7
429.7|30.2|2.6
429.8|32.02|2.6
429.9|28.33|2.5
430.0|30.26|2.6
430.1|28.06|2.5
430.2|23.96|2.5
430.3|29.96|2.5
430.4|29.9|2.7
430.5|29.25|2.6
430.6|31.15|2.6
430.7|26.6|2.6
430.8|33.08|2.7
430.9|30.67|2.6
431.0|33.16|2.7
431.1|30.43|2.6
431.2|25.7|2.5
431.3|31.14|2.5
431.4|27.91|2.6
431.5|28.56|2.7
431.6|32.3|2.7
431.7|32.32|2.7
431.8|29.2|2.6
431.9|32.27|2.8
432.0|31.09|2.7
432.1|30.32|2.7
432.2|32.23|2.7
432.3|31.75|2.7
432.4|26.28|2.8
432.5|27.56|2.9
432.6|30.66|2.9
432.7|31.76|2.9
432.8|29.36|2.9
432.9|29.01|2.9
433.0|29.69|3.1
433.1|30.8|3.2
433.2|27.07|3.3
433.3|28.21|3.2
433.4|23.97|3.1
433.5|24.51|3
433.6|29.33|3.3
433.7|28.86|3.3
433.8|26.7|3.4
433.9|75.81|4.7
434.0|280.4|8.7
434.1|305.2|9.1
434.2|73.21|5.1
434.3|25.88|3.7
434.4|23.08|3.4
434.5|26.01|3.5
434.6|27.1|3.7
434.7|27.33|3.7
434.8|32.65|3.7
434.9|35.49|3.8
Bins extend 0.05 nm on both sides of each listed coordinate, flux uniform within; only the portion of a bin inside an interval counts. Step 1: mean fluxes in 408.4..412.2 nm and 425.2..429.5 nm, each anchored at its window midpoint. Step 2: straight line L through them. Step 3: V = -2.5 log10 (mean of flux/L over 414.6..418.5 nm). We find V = 0.138 mag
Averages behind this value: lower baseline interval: 37.5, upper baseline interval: 31.2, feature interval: 31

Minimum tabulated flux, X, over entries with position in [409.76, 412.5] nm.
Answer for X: 24.65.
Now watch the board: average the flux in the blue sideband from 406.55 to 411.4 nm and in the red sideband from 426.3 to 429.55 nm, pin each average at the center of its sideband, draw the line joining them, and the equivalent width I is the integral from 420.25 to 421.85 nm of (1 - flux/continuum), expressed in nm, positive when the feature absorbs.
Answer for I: 0.20 nm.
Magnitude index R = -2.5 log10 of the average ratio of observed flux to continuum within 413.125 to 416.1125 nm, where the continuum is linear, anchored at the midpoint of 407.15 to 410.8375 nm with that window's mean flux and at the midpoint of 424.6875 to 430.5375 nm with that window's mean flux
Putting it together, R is 0.15 mag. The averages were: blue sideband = 38.9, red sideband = 30.8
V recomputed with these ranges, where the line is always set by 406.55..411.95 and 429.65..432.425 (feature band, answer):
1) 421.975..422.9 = 0.085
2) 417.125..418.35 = 0.147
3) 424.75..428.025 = 0.003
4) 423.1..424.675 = 0.030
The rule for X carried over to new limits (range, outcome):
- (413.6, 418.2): 26.23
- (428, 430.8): 23.96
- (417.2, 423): 23.91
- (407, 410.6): 24.75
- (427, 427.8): 27.25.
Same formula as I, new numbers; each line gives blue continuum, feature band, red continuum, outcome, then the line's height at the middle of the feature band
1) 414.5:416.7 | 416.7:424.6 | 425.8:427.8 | 0.242 nm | 31.8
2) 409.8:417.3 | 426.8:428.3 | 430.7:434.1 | 0.310 nm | 40.4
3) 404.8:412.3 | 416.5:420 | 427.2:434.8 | 0.595 nm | 37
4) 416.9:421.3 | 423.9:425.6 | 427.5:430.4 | 0.010 nm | 30.7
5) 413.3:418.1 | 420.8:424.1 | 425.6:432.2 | 0.057 nm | 31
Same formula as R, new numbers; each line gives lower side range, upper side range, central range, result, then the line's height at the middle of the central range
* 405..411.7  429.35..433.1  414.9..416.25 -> 0.09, 34.6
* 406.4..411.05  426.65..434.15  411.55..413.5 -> 0.21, 38.2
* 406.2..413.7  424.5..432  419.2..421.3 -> 0.06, 33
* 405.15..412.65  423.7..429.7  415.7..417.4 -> 0.10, 34.1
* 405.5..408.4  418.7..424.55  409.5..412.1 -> -0.19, 34.4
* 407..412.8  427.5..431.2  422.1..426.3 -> 0.05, 32.1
